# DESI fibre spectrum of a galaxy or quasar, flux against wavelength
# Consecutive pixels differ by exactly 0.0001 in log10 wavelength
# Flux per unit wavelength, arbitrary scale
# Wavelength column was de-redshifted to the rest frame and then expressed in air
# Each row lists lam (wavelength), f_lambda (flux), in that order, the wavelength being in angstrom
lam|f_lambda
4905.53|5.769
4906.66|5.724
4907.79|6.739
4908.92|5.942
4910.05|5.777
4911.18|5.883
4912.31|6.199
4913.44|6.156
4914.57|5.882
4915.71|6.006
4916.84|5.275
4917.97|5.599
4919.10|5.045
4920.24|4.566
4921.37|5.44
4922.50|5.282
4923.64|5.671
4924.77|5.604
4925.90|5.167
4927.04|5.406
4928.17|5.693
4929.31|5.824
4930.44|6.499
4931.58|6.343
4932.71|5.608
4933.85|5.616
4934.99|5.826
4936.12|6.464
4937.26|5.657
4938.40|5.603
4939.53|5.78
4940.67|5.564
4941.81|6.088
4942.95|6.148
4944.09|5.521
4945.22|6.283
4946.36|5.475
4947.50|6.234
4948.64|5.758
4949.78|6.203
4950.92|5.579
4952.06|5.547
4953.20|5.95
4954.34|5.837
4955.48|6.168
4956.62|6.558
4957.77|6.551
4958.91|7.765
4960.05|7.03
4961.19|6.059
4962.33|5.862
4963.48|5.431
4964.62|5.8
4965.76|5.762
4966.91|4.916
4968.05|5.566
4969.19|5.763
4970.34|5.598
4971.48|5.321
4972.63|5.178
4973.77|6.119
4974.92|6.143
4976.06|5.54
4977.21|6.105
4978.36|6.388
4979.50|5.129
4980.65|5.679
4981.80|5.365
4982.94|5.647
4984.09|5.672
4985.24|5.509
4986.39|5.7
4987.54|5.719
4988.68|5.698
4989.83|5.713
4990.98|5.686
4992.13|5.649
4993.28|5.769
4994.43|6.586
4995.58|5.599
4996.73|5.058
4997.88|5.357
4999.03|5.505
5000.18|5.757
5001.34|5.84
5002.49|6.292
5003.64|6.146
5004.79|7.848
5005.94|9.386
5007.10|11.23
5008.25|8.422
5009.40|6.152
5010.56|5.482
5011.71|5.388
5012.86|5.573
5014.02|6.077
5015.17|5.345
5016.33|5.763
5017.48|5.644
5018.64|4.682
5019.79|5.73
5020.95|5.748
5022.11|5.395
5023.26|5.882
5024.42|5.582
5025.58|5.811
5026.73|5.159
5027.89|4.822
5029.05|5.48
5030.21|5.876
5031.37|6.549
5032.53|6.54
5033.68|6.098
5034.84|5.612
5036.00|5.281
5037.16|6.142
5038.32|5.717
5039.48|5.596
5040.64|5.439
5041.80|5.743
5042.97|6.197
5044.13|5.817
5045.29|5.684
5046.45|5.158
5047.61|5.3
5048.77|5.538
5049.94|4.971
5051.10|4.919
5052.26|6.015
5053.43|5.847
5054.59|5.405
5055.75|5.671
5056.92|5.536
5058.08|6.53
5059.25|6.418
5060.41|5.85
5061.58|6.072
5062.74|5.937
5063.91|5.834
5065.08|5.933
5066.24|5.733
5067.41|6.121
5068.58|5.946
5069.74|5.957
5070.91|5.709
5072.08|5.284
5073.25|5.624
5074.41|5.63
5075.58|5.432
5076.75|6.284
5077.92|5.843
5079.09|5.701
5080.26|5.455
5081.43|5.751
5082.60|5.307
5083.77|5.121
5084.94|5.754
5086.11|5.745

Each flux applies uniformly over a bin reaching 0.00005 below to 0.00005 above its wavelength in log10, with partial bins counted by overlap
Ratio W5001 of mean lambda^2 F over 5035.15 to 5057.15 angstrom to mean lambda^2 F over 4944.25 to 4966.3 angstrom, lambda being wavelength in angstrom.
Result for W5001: 0.9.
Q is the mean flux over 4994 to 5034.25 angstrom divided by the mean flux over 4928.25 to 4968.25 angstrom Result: 1.0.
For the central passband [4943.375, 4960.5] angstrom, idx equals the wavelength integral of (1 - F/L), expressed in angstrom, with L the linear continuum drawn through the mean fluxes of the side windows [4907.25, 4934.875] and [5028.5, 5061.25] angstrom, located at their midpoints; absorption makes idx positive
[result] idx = -1.3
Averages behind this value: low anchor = 5.72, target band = 6.16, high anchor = 5.75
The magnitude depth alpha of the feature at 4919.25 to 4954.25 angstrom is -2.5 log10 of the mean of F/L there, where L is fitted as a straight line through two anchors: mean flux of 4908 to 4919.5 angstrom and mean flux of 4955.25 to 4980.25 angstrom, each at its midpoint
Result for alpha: 0.024 mag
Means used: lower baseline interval 5.82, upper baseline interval 5.94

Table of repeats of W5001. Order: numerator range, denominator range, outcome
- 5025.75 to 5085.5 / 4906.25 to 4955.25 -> 1.04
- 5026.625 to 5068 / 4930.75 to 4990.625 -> 1.02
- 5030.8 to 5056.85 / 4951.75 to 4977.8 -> 0.99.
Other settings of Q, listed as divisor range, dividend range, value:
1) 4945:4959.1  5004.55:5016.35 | 1.15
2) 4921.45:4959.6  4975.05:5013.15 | 1.04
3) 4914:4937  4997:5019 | 1.14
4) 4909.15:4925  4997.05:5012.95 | 1.20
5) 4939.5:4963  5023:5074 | 0.94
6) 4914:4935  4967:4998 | 1.01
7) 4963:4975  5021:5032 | 1.01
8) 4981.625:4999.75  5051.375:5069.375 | 1.05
